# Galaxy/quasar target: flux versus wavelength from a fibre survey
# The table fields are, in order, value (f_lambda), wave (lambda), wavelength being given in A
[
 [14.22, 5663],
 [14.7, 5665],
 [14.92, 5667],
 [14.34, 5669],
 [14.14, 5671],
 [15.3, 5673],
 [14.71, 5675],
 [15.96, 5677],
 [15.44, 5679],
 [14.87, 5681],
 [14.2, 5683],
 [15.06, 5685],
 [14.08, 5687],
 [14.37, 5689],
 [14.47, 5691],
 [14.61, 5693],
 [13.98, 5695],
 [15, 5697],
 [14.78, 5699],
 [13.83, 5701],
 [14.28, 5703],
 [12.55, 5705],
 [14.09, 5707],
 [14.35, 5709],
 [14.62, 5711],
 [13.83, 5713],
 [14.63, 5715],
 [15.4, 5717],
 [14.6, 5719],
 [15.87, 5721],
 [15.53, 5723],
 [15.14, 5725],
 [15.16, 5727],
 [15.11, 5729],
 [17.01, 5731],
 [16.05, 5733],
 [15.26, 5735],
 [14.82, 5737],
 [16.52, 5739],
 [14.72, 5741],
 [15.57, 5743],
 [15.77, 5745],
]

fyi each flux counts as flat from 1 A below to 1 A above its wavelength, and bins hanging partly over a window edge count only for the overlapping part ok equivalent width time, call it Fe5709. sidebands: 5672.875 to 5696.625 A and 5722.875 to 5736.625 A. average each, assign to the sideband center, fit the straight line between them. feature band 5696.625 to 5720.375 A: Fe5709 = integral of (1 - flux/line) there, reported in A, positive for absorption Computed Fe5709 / 1.3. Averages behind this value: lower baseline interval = 14.7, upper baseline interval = 15.6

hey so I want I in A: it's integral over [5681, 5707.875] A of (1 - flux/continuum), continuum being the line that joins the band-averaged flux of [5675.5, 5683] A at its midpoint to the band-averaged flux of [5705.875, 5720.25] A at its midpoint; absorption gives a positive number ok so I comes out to 1.12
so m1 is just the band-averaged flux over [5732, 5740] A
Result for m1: 15.7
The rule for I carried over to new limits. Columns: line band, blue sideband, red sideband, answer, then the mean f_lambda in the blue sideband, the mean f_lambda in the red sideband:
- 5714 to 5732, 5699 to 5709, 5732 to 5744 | -0.7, 13.9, 15.5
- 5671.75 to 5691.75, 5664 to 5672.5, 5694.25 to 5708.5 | -0.7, 14.6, 14.1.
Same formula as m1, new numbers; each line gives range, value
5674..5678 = 15.3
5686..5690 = 14.2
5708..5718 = 14.6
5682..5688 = 14.4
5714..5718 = 15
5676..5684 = 15.1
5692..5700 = 14.6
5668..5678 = 14.9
